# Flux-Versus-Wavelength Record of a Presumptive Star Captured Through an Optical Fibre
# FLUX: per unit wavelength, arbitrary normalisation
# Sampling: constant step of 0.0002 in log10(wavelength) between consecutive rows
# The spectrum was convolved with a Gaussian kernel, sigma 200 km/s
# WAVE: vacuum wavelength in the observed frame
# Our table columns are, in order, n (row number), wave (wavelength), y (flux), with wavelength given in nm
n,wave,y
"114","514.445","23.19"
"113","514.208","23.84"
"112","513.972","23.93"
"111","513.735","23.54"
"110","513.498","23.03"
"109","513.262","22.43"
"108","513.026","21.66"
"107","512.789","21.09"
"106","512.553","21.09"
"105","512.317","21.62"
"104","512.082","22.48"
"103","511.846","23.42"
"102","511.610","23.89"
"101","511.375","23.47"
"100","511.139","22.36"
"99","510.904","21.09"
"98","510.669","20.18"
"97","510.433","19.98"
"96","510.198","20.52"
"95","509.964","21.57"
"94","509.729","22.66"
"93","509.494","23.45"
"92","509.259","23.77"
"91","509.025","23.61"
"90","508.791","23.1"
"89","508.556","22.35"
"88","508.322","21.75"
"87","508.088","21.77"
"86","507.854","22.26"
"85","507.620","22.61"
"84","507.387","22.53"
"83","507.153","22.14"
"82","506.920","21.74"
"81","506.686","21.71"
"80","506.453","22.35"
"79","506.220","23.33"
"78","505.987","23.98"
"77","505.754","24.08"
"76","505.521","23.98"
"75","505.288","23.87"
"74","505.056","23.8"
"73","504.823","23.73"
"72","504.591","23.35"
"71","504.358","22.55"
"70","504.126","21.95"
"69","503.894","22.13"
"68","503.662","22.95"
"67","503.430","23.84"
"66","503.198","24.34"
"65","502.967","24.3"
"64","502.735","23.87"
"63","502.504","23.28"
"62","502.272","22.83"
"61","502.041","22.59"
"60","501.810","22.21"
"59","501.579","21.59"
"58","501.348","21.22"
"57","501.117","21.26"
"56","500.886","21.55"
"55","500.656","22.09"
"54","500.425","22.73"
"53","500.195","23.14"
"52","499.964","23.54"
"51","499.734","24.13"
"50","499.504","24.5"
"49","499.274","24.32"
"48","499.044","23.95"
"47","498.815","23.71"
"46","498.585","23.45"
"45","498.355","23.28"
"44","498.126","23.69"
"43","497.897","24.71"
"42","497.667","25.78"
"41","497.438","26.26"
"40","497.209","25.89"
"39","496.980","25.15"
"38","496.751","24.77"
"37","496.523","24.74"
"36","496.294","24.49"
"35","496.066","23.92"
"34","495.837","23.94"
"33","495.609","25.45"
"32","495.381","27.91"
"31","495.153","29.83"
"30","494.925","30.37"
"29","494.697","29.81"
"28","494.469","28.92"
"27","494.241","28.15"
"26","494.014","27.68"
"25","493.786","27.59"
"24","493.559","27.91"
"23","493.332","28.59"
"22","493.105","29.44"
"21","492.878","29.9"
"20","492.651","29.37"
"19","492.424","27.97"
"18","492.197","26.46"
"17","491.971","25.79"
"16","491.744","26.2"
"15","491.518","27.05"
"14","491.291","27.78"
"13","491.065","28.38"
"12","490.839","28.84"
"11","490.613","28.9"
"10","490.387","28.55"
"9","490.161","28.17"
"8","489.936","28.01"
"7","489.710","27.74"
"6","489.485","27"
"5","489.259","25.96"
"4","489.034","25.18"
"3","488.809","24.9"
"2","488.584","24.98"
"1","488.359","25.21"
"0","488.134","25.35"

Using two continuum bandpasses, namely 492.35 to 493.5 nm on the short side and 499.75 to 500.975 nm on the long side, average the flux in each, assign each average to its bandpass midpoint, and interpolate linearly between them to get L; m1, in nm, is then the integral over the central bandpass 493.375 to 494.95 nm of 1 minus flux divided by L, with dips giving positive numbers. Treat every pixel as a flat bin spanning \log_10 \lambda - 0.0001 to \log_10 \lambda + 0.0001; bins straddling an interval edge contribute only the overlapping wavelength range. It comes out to -0.03 nm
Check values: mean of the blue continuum 29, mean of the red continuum 22.8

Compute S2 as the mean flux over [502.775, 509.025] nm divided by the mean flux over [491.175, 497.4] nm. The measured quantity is 0.84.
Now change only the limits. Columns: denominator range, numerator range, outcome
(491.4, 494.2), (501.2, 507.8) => 0.82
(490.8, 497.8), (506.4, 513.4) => 0.81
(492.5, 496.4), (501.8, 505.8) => 0.84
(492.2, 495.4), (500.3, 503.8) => 0.79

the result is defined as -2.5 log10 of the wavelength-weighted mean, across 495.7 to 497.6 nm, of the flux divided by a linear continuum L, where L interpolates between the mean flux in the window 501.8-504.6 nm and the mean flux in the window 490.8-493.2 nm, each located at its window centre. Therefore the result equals 0.04 mag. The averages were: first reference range 27.9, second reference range 23.1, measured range 24.9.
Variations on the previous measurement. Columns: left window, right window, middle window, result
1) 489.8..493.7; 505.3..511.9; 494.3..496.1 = -0.03 mag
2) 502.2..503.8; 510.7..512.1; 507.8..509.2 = 0.02 mag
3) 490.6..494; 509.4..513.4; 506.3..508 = 0.05 mag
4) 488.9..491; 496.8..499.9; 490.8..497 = -0.05 mag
